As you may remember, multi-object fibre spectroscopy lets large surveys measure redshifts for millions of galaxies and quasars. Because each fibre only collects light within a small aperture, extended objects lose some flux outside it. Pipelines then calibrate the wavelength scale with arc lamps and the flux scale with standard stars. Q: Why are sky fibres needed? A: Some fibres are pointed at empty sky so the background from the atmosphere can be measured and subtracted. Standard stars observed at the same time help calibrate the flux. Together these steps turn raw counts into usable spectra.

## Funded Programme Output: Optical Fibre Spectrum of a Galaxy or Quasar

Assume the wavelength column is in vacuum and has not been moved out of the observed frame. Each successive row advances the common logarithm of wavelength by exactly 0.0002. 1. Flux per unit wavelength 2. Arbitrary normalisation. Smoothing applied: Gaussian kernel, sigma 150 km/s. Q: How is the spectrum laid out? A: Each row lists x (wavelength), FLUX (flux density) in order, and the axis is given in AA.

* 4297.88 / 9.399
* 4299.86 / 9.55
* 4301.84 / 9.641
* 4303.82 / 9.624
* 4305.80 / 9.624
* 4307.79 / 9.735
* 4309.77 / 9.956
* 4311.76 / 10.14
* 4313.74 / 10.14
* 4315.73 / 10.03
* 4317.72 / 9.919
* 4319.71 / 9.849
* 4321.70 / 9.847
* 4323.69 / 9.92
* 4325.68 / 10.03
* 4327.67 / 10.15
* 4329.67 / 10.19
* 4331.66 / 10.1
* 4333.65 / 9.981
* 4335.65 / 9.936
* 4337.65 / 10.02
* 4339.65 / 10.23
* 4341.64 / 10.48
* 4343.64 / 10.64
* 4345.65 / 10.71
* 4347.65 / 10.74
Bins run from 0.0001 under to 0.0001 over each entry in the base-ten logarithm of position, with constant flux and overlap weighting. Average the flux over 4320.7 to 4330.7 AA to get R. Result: 10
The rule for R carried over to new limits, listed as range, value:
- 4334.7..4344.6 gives 10.3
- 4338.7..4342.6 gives 10.4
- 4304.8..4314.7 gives 9.92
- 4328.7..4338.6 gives 10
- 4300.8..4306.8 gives 9.63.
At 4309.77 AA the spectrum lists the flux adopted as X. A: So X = 9.956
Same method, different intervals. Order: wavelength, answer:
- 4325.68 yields 10.03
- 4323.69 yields 9.92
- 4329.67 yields 10.19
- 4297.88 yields 9.399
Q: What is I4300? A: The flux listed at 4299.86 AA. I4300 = 9.55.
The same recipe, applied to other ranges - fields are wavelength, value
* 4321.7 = 9.847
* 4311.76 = 10.14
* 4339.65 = 10.23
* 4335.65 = 9.936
